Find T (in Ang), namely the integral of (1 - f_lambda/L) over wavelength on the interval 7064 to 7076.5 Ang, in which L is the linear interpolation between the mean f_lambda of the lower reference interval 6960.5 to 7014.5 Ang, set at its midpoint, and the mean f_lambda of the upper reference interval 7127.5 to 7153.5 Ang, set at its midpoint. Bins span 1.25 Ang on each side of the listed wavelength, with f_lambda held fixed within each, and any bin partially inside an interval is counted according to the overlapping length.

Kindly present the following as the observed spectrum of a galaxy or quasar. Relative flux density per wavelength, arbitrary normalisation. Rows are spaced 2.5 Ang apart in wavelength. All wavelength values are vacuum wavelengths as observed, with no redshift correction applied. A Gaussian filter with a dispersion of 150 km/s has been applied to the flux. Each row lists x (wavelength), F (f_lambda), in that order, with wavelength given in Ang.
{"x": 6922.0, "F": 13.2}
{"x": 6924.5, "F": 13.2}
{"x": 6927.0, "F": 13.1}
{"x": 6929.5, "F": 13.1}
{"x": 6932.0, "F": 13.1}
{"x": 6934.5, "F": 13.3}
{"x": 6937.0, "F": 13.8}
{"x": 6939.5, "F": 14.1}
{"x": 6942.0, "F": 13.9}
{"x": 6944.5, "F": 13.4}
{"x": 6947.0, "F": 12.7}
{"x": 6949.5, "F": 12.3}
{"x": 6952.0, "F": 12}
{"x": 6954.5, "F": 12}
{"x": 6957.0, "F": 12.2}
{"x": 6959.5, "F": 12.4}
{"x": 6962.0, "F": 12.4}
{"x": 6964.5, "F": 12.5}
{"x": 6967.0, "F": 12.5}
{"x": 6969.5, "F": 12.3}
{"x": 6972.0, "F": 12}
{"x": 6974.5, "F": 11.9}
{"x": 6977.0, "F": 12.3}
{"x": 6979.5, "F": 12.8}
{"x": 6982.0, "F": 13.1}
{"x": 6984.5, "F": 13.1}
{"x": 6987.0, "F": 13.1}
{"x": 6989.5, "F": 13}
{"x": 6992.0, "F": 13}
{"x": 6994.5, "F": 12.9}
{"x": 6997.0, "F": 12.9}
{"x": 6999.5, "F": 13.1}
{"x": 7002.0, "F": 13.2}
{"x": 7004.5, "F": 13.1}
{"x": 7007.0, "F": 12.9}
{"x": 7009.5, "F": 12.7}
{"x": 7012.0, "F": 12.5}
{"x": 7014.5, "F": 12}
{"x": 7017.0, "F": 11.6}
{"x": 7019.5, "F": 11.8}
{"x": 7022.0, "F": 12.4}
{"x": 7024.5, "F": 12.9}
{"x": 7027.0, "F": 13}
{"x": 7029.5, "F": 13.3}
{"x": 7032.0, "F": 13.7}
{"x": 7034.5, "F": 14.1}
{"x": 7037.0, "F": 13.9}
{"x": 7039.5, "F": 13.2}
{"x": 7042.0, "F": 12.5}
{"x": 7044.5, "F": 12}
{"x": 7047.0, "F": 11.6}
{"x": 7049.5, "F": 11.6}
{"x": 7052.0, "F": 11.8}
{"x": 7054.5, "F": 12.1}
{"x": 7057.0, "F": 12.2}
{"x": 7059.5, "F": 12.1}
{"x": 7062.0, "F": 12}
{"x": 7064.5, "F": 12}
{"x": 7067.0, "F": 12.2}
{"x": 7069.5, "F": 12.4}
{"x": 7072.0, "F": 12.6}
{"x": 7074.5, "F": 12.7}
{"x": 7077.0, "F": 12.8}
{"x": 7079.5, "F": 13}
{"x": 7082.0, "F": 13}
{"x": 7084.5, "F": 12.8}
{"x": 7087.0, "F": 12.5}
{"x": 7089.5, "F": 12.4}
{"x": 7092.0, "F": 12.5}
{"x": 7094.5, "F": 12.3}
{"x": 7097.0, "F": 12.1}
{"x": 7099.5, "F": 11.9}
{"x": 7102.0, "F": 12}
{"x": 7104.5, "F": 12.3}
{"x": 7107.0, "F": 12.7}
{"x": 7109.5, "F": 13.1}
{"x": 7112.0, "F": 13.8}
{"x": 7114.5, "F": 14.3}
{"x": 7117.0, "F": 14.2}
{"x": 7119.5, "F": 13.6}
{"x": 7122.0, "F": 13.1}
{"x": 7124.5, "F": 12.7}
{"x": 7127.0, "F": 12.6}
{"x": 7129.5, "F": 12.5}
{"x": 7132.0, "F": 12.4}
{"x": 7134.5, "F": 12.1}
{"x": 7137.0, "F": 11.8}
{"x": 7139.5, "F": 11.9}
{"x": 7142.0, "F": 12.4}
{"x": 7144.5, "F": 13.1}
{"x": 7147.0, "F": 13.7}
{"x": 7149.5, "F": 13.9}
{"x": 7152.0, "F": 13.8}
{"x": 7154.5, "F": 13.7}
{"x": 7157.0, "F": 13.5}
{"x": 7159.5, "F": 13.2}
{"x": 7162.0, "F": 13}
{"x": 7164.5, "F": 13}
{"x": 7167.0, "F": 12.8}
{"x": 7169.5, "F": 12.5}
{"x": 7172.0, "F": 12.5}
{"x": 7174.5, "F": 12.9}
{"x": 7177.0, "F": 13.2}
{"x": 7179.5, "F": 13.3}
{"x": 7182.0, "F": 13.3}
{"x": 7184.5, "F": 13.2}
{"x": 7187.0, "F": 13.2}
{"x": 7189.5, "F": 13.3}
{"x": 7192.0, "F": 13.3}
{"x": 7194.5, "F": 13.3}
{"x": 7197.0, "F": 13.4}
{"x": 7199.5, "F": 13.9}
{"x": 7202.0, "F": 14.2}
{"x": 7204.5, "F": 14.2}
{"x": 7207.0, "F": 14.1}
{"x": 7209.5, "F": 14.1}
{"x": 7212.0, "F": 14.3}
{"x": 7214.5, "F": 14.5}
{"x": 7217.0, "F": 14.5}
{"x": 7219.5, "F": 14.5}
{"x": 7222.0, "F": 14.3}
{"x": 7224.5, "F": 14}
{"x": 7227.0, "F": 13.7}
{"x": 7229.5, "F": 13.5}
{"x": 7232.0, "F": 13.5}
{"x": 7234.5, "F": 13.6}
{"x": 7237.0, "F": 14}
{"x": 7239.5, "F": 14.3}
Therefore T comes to 0.3 Ang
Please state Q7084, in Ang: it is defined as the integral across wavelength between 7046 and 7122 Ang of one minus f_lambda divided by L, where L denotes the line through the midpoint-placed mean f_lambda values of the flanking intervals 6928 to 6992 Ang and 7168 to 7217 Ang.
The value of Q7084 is 3.6 Ang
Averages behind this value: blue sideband 12.8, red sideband 13.5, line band 12.6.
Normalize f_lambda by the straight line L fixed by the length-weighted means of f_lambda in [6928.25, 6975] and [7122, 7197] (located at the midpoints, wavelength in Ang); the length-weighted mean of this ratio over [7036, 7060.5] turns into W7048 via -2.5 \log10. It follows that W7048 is 0.05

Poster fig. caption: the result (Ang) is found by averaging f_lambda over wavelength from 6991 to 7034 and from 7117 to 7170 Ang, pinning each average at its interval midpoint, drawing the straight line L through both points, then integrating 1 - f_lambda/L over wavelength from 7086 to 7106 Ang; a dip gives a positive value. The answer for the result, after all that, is 1.00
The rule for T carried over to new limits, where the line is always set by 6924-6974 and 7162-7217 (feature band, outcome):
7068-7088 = 0.66 Ang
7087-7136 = 1.82 Ang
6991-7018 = 0.47 Ang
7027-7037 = -0.47 Ang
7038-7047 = 0.40 Ang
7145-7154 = -0.26 Ang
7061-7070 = 0.68 Ang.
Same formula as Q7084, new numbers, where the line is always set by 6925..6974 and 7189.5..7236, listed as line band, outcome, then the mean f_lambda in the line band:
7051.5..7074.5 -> 1.9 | 12.2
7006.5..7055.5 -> 2.1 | 12.6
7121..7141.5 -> 1.8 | 12.4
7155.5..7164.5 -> 0.3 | 13.2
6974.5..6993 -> 0.1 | 12.8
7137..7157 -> 0.7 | 13.1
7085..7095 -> 0.7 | 12.5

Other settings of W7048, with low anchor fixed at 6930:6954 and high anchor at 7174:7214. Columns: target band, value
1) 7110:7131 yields 0.011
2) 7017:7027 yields 0.079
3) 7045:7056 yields 0.133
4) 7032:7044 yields -0.004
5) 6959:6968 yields 0.061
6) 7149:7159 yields -0.011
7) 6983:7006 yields 0.016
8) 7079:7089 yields 0.052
